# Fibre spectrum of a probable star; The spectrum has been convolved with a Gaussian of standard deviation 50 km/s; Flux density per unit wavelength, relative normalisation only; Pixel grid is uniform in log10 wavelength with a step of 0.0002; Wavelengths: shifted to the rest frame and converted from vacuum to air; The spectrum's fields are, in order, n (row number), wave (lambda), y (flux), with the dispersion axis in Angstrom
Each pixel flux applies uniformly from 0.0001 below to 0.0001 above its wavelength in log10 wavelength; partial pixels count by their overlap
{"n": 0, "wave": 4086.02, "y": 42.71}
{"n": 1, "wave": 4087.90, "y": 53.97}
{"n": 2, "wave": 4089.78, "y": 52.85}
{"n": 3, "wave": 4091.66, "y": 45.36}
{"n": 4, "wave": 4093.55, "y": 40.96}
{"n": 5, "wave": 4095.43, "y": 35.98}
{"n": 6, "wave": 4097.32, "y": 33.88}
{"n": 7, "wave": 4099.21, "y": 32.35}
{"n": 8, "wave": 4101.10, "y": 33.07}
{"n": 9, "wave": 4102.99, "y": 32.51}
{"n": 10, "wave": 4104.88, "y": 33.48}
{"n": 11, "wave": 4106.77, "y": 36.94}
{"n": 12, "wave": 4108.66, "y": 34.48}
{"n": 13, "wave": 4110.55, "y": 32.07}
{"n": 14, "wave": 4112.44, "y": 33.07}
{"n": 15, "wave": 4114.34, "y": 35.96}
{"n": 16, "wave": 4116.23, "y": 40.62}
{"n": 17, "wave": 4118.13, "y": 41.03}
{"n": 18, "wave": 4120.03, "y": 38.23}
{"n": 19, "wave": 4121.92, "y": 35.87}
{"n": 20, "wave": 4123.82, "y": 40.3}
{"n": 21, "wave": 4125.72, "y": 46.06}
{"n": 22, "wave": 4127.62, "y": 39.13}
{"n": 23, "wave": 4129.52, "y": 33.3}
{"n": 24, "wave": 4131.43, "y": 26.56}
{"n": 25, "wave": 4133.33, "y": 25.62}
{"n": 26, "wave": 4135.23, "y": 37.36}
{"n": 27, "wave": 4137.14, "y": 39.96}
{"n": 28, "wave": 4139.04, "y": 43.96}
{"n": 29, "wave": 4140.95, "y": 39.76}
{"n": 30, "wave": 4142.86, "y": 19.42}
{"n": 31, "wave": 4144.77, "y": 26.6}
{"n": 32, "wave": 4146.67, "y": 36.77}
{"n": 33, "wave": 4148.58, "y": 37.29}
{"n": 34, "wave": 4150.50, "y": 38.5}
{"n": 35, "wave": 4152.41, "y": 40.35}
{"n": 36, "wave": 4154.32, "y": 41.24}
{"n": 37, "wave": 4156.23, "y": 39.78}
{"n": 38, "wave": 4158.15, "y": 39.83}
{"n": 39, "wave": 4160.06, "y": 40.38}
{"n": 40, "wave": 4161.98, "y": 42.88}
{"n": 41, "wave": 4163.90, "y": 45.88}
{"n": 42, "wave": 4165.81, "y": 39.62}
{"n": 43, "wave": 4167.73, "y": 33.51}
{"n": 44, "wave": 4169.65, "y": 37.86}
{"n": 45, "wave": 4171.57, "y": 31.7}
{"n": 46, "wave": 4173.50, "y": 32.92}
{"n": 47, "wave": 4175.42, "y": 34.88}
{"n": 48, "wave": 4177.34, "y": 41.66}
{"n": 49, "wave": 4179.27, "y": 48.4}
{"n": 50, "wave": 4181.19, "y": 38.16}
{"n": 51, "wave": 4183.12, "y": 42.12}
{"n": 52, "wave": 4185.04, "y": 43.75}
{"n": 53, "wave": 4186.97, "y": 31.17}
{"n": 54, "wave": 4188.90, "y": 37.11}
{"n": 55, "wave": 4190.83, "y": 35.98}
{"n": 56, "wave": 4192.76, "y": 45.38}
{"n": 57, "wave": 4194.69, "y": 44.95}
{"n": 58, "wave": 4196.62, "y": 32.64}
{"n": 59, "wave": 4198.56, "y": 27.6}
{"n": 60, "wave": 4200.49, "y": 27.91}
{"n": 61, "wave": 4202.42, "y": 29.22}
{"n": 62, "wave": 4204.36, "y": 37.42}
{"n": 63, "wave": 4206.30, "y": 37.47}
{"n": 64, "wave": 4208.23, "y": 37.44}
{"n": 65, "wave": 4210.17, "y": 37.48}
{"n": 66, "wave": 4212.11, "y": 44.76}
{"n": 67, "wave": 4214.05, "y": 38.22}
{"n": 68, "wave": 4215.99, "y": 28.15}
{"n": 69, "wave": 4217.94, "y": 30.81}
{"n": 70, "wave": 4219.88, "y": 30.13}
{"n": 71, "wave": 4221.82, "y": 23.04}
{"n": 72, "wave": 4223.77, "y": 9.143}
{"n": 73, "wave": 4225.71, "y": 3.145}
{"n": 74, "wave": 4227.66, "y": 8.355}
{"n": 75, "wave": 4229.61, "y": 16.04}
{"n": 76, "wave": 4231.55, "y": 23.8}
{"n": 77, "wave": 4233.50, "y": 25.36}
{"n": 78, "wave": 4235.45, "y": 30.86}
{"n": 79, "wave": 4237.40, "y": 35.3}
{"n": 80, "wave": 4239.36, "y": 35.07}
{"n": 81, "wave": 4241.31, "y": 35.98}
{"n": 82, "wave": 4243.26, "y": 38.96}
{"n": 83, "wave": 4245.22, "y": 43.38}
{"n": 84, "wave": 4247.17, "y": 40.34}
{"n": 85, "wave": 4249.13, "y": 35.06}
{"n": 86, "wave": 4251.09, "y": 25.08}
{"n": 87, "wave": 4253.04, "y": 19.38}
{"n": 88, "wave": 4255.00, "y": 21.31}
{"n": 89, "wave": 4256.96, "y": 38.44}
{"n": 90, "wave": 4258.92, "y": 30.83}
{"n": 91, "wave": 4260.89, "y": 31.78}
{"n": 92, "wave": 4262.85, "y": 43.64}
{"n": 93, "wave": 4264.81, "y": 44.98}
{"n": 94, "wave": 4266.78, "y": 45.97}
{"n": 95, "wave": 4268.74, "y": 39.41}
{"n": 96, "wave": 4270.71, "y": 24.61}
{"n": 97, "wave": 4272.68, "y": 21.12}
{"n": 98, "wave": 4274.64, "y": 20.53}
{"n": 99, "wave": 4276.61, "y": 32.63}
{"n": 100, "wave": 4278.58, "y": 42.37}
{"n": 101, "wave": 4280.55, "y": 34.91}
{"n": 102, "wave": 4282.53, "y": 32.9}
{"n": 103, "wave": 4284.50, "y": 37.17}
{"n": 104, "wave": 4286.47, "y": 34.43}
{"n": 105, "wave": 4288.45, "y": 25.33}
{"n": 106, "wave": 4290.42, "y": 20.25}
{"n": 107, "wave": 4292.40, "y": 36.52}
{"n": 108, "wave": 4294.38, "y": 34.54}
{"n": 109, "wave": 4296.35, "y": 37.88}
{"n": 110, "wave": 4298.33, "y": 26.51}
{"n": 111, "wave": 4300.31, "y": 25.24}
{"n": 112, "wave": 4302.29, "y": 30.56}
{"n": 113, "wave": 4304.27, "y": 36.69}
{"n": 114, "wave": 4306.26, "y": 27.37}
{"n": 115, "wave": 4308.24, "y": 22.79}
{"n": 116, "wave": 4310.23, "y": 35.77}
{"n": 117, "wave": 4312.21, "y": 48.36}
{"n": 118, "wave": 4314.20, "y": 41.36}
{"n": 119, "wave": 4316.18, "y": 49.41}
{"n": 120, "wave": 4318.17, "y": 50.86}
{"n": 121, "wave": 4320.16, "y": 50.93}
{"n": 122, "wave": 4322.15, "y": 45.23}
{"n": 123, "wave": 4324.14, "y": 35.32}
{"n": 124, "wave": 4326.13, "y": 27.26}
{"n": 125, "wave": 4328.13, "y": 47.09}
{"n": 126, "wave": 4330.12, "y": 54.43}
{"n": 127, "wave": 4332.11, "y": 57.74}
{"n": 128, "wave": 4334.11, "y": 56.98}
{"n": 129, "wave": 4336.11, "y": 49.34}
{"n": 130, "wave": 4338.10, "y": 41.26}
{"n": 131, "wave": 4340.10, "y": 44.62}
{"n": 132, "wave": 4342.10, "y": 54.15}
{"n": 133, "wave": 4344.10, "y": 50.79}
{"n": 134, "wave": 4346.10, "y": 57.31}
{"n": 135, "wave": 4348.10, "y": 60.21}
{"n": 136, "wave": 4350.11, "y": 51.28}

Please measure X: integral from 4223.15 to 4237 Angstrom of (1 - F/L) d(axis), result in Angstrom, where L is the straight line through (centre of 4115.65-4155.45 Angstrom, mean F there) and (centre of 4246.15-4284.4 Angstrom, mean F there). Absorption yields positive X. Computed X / 6.6 Angstrom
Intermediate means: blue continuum 36.5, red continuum 33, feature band 17.7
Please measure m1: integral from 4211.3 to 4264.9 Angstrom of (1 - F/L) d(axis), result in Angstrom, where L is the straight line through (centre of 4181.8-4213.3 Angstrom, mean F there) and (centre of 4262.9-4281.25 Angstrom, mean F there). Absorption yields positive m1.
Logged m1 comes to 9.3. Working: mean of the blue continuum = 37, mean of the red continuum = 34.5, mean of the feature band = 29.4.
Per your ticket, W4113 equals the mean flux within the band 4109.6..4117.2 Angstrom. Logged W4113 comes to 35.5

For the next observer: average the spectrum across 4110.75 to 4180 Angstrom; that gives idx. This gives 37.3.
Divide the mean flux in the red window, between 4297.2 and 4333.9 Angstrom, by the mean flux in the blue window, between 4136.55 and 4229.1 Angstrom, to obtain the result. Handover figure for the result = 1.15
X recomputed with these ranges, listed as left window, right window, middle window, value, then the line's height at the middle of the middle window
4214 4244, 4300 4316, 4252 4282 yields -2.98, 29.8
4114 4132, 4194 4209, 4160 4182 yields -2.05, 35.6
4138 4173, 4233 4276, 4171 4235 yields 6.44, 35.4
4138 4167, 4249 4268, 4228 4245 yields 2.26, 34.6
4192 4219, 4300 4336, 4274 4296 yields 4.22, 40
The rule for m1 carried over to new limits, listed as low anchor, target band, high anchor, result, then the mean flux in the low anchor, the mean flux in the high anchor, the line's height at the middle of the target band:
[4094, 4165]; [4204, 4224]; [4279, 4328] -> 1.79 Angstrom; 36.5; 35.6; 36.1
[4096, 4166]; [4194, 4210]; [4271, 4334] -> 0.97 Angstrom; 36.6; 36.4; 36.5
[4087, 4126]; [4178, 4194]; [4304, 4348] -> 0.19 Angstrom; 38.4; 45.2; 40.9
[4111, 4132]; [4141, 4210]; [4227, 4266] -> -4.63 Angstrom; 37.3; 31.5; 34.8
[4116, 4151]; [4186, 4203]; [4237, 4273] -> 0.21 Angstrom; 36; 34.5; 35.2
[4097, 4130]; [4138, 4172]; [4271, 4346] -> -0.75 Angstrom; 36.3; 38.5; 36.8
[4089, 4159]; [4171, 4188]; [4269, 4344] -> -0.63 Angstrom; 36.7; 37.9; 37.1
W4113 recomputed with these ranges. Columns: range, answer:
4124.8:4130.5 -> 39.4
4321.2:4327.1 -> 35.9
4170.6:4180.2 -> 37.8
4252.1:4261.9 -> 28.4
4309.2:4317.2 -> 43.7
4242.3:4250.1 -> 39.4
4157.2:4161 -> 40.2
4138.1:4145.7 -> 32.4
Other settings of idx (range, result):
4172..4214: 37.5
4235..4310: 32.7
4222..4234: 14.5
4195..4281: 31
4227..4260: 29.8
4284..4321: 35.3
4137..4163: 37.6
